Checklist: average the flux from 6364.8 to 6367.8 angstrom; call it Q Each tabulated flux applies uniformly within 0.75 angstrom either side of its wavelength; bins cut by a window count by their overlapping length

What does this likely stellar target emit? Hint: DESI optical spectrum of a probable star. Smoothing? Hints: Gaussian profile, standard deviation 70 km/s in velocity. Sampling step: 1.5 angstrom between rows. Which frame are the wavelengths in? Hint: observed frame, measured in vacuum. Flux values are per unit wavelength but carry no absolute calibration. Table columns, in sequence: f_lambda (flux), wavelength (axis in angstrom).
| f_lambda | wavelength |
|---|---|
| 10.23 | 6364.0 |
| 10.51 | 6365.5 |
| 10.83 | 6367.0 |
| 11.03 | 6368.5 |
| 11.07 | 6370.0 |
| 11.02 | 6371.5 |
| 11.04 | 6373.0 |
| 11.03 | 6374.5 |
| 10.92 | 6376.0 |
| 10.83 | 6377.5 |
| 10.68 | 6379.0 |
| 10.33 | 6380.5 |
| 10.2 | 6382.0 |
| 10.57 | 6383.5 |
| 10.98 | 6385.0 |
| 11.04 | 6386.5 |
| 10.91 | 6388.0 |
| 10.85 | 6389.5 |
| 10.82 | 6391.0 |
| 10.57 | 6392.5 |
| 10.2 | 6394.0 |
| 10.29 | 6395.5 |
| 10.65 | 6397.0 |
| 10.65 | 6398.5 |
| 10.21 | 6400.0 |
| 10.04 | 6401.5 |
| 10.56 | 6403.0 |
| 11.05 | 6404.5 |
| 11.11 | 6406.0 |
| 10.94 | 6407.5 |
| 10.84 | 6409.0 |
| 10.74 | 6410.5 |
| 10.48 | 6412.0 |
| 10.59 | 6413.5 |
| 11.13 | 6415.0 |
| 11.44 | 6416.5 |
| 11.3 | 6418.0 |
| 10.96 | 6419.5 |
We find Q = 10.7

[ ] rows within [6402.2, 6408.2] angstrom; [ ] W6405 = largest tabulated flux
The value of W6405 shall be 11.11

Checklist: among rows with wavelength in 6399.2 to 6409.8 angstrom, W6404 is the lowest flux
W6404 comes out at 10.04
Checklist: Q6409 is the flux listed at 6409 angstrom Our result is 10.84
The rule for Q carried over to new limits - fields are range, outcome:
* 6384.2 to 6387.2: 11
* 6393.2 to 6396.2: 10.2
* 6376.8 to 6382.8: 10.5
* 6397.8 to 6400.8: 10.4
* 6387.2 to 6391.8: 10.9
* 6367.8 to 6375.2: 11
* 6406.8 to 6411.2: 10.8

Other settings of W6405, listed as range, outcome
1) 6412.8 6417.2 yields 11.44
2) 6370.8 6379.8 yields 11.04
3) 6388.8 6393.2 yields 10.85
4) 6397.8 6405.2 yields 11.05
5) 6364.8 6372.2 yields 11.07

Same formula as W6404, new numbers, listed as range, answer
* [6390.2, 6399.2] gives 10.2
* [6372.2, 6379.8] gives 10.68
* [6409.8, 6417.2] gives 10.48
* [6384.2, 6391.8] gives 10.82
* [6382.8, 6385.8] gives 10.57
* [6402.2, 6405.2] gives 10.56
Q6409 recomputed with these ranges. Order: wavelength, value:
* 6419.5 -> 10.96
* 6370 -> 11.07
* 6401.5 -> 10.04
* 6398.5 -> 10.65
